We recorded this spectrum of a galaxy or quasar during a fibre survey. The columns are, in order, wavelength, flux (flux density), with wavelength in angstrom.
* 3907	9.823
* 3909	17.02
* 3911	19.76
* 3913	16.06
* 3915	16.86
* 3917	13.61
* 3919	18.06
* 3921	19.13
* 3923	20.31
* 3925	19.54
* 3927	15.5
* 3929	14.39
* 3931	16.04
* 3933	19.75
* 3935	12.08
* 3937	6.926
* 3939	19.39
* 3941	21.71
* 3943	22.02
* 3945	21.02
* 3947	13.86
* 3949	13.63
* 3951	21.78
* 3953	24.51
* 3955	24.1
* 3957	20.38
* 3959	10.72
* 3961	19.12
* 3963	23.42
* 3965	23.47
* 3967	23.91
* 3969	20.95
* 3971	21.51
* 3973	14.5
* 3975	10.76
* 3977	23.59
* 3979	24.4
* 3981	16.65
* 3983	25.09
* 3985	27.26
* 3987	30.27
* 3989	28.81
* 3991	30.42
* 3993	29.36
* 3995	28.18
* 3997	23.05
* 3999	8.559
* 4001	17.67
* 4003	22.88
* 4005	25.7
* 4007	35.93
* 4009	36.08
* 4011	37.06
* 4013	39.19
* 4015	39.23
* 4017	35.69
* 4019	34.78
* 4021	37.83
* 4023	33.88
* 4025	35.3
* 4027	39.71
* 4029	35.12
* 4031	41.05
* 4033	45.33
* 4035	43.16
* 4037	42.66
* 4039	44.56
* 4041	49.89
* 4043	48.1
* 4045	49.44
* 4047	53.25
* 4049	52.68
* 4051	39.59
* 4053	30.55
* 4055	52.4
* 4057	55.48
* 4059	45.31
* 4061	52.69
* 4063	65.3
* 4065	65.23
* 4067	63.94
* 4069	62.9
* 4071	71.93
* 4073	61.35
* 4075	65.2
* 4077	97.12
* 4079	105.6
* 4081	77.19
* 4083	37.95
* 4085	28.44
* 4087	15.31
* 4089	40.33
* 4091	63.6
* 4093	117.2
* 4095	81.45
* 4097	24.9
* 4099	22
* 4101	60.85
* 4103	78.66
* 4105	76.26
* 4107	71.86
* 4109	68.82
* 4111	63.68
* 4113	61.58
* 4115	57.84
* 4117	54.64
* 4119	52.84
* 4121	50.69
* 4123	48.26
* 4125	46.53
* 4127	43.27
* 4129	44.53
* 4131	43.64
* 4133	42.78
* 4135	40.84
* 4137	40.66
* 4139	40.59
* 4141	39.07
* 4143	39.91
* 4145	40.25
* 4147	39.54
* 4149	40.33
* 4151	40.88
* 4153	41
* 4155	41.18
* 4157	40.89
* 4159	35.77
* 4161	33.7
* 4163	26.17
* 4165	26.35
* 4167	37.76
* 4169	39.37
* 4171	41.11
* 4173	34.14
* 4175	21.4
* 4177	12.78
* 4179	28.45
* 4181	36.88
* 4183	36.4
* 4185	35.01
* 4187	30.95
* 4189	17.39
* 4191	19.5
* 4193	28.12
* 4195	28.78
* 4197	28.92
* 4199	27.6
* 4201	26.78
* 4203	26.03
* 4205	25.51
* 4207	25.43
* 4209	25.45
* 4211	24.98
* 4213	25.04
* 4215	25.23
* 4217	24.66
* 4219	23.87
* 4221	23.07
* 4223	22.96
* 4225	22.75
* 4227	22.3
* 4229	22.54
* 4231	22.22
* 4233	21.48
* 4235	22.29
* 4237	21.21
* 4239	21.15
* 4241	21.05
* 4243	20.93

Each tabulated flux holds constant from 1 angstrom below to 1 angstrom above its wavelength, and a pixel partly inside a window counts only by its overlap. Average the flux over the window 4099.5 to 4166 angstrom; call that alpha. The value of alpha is 47.5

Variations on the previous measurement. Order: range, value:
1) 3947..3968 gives 20.2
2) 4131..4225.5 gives 31.6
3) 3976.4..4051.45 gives 34.5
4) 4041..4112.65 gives 58.9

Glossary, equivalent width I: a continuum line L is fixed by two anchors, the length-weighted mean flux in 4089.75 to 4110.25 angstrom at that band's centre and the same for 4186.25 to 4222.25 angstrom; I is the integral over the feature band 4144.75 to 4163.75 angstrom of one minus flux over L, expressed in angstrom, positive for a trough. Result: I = 3.0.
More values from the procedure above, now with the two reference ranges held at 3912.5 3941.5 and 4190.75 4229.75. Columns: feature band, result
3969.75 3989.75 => -4.4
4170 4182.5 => -2.8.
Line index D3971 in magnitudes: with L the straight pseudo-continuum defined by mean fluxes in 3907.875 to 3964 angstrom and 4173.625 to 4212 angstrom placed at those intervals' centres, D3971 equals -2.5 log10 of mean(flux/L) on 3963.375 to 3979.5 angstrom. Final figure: -0.07 mag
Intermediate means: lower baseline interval 17.9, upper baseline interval 26.7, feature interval 20.4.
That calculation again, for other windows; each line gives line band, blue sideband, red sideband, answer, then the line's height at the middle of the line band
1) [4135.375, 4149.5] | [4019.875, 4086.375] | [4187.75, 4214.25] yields -0.12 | 36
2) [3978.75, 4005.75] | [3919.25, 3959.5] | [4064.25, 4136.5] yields 0.27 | 31.2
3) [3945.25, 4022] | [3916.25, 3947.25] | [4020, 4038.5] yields 0.18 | 29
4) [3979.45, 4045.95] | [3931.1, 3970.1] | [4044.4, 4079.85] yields 0.25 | 42.1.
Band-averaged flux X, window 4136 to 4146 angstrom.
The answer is 40.1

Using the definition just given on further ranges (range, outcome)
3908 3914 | 17.6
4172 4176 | 27.8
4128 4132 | 44.1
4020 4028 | 36.7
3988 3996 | 29.2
